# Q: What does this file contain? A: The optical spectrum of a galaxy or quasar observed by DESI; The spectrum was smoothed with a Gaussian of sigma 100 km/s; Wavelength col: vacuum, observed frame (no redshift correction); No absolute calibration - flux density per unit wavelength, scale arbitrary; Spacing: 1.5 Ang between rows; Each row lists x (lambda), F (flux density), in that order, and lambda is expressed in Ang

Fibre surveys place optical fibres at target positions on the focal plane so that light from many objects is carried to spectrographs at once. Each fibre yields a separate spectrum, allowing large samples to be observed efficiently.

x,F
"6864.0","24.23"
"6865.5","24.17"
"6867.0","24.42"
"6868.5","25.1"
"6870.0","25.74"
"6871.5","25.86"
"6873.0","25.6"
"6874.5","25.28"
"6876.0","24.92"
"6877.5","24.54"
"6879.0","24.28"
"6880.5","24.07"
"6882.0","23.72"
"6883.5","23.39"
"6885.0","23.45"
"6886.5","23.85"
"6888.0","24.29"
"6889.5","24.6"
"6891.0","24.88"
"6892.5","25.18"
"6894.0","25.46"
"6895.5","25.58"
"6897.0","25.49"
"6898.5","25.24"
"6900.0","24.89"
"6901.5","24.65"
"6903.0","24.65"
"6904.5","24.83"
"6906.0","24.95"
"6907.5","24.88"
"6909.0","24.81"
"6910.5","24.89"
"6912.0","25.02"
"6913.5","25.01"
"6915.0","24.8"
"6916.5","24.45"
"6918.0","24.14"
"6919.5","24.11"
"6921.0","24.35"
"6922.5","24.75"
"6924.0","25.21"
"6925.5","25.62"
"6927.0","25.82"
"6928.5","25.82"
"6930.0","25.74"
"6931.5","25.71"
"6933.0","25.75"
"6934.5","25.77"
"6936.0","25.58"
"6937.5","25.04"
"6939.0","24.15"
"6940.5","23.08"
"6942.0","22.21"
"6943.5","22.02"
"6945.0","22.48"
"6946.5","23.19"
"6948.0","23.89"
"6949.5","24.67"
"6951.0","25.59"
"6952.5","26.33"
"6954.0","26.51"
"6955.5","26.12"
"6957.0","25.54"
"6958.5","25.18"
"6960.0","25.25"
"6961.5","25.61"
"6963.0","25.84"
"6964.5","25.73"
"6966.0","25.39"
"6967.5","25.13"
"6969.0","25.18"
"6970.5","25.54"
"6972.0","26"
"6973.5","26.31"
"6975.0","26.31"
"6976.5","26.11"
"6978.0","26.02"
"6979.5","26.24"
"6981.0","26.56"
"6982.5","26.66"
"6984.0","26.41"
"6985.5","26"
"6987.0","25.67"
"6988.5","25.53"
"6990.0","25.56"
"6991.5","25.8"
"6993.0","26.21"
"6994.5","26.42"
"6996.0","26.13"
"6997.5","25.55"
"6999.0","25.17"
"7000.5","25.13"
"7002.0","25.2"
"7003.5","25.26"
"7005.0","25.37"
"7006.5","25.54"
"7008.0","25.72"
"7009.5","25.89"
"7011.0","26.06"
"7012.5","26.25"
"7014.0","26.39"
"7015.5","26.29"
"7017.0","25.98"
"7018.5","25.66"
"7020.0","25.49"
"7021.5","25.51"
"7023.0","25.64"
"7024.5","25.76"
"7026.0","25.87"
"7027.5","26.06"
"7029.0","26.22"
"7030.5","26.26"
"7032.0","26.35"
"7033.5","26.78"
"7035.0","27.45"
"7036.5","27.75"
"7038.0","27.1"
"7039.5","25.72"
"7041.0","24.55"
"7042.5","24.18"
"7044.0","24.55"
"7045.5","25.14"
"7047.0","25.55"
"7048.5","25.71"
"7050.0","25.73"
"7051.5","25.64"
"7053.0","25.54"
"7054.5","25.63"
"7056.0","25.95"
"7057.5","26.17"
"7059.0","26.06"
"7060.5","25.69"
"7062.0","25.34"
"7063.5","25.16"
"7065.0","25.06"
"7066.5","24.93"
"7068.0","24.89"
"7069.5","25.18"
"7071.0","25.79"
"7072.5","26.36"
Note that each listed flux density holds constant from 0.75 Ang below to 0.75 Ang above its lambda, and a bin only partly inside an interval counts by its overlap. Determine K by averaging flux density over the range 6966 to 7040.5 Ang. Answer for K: 26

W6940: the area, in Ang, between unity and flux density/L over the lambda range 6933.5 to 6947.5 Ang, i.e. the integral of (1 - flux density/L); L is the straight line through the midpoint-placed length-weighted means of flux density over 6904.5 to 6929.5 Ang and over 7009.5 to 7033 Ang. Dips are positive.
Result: 0.78 Ang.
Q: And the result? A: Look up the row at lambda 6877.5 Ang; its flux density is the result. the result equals 24.54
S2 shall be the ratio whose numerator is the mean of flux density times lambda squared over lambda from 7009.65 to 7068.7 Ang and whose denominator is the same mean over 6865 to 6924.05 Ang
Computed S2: 1.09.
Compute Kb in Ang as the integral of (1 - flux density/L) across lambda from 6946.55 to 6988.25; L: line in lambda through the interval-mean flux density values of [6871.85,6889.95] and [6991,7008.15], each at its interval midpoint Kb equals -0.7 Ang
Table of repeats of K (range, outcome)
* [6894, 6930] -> 25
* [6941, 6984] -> 25.3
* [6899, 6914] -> 24.9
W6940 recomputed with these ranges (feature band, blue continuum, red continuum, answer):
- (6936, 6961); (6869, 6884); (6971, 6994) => 1.14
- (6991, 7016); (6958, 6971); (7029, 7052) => -0.10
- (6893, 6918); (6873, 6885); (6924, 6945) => -0.44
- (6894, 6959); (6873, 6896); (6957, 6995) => 0.72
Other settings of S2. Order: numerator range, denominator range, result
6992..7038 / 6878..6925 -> 1.09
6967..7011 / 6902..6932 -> 1.06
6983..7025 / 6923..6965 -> 1.05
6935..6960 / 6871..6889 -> 1.02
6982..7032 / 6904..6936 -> 1.06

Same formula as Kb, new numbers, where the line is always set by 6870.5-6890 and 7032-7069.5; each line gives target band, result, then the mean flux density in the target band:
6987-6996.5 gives -0.25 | 25.9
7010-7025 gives -0.27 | 25.9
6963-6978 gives -0.39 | 25.8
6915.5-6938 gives -0.35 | 25.2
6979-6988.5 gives -0.38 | 26.2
